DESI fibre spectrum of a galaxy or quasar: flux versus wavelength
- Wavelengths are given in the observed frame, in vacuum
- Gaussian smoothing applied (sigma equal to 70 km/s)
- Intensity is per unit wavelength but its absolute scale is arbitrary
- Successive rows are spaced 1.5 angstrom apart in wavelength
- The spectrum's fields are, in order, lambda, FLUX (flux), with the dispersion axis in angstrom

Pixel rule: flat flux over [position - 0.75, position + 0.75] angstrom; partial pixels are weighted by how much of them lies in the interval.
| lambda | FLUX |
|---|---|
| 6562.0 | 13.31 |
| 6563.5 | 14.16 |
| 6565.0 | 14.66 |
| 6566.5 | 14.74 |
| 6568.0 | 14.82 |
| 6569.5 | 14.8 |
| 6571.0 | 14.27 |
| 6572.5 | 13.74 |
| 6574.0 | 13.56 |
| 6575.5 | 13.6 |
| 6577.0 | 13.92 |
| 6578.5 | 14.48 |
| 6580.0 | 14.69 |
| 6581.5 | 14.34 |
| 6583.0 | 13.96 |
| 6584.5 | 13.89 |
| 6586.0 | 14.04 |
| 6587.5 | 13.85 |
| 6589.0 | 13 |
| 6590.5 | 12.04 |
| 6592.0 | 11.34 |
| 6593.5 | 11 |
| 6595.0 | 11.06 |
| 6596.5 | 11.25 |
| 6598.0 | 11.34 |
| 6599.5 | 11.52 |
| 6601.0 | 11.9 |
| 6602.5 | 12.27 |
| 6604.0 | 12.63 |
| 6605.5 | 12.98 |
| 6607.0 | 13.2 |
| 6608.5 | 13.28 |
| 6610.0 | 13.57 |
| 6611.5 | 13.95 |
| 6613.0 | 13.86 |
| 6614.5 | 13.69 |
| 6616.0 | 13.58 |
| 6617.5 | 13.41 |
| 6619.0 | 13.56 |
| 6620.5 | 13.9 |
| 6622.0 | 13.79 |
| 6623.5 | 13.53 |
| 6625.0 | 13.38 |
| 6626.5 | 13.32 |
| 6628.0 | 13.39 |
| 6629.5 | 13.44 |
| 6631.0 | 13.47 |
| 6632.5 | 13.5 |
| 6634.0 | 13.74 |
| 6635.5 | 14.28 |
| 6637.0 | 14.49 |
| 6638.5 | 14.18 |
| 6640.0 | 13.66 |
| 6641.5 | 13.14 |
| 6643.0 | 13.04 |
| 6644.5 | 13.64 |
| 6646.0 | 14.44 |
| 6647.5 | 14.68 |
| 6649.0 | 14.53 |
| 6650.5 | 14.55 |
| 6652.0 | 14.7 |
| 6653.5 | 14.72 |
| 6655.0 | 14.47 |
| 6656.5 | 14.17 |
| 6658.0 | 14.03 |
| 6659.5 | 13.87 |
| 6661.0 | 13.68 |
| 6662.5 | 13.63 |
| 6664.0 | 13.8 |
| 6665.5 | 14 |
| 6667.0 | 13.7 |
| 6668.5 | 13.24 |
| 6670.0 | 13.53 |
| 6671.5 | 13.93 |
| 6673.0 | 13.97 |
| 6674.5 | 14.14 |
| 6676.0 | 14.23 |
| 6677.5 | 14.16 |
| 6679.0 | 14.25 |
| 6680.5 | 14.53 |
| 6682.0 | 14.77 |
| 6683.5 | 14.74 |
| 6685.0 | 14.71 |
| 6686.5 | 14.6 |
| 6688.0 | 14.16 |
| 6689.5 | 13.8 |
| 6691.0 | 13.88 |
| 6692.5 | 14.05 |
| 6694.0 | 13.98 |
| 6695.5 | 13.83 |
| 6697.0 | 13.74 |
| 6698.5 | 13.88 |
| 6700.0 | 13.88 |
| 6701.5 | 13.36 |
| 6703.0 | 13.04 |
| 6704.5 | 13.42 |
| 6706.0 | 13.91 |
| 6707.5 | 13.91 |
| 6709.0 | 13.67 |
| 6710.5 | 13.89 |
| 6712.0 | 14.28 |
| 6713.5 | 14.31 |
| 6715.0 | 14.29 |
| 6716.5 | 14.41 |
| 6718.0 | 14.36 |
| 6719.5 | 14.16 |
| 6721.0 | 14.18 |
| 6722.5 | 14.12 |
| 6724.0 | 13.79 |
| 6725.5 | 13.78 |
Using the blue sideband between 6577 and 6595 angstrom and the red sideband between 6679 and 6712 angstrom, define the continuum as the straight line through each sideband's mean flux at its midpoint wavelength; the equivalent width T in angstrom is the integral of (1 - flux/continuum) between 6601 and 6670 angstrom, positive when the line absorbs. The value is -0.59 angstrom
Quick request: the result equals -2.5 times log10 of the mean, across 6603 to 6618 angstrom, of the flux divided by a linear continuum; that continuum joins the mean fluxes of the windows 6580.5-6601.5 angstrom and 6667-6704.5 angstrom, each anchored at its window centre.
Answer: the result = -0.049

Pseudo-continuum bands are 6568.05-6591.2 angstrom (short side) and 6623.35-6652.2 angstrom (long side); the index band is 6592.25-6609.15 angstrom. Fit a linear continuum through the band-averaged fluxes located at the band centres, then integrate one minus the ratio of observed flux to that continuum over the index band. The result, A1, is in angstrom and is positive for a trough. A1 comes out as 2.3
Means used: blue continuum 13.9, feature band 12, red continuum 13.8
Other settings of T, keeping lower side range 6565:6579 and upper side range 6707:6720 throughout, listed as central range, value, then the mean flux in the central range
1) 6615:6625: 0.4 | 13.6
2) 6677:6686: -0.2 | 14.5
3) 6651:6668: 0.1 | 14.1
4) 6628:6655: 0.3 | 14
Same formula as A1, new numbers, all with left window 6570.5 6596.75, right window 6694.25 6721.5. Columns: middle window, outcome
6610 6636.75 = -0.4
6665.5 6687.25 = -0.7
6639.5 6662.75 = -0.8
